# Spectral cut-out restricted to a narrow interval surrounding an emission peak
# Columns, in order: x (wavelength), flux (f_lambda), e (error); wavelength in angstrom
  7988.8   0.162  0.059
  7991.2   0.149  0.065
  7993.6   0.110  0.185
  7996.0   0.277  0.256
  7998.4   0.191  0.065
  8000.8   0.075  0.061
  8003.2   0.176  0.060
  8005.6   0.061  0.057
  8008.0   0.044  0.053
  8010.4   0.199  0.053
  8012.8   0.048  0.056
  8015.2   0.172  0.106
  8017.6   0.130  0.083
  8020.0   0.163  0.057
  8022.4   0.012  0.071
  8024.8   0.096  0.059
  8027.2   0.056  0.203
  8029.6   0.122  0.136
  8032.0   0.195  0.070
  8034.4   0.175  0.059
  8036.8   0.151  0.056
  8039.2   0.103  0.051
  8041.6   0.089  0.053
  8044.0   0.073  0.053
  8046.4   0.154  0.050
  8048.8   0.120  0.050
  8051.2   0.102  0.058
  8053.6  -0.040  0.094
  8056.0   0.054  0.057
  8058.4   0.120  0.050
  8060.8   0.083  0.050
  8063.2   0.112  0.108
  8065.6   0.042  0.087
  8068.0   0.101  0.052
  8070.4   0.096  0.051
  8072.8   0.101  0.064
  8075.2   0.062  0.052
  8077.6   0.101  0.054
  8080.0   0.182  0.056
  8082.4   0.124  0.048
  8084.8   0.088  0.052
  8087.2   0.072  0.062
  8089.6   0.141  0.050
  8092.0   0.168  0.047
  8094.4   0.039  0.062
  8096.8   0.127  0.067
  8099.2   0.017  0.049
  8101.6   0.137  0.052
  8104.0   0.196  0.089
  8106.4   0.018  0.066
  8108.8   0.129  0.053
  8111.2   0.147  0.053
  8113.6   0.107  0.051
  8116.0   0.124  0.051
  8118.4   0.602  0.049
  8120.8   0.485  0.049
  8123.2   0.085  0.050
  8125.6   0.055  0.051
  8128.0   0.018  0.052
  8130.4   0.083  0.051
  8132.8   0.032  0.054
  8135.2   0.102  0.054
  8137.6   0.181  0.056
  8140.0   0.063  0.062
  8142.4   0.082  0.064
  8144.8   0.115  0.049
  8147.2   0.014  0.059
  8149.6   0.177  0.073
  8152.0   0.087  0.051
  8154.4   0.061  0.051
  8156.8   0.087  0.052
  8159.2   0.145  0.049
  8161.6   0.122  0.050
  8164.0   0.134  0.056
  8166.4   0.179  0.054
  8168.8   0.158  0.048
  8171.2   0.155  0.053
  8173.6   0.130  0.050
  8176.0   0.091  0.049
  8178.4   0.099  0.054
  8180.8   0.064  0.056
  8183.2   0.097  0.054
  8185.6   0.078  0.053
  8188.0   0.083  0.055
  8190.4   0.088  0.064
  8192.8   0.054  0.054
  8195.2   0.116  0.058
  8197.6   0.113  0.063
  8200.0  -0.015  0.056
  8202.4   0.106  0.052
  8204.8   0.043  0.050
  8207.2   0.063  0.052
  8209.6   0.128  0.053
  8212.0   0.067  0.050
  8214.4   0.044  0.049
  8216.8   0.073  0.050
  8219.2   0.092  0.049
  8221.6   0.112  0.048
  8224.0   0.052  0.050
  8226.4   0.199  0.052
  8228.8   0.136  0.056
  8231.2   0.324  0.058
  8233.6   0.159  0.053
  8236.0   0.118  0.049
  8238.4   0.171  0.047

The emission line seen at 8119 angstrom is H-gamma 4340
